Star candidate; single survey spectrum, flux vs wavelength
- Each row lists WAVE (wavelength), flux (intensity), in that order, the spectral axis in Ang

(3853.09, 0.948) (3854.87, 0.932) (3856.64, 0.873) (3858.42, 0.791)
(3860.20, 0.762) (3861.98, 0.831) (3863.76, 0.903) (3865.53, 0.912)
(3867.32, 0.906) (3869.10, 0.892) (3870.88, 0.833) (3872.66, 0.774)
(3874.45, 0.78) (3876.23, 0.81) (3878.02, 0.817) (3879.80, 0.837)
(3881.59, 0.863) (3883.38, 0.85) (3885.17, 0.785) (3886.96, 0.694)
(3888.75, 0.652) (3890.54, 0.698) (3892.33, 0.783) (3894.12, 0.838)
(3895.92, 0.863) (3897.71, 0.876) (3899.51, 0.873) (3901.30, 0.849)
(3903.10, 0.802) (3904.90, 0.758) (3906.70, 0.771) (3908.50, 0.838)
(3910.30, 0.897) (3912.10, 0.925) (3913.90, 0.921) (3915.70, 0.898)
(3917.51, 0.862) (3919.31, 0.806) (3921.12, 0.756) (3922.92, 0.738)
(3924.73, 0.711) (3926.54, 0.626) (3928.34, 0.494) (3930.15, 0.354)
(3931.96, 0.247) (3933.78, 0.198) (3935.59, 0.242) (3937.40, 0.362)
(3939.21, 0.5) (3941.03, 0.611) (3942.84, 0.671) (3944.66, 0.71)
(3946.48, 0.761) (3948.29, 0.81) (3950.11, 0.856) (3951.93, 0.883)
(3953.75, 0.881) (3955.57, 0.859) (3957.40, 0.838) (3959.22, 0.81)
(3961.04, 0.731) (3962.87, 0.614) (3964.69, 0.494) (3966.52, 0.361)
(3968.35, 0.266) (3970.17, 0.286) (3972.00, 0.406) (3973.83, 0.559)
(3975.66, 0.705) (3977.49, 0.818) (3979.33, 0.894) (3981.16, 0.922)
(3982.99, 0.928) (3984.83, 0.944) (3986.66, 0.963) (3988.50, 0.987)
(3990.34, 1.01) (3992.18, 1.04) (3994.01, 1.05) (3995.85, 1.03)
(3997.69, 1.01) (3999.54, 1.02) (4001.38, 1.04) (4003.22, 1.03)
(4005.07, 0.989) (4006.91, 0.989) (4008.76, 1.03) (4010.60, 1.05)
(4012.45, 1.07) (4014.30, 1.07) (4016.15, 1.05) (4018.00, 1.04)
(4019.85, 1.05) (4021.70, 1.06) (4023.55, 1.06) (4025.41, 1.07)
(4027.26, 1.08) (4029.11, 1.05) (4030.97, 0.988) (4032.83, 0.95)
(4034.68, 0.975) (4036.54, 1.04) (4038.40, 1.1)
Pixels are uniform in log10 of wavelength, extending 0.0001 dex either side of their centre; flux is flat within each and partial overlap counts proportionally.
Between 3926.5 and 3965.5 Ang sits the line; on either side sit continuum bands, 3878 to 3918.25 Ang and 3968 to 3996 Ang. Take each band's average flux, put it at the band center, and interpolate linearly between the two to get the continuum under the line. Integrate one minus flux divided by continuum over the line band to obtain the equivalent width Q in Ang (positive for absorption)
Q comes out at 9.4 Ang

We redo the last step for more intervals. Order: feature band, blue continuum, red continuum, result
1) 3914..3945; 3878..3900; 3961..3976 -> 2.70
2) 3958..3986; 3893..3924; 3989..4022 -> 9.09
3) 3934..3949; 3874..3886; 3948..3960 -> 5.02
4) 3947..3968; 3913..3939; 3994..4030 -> 0.47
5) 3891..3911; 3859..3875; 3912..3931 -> -1.46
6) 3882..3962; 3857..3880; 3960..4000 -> 7.97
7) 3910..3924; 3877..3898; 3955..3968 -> -2.08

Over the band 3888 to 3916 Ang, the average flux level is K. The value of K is 0.827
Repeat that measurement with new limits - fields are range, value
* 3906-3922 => 0.854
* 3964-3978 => 0.477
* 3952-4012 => 0.833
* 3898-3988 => 0.697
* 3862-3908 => 0.817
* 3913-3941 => 0.582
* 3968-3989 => 0.731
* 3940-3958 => 0.785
